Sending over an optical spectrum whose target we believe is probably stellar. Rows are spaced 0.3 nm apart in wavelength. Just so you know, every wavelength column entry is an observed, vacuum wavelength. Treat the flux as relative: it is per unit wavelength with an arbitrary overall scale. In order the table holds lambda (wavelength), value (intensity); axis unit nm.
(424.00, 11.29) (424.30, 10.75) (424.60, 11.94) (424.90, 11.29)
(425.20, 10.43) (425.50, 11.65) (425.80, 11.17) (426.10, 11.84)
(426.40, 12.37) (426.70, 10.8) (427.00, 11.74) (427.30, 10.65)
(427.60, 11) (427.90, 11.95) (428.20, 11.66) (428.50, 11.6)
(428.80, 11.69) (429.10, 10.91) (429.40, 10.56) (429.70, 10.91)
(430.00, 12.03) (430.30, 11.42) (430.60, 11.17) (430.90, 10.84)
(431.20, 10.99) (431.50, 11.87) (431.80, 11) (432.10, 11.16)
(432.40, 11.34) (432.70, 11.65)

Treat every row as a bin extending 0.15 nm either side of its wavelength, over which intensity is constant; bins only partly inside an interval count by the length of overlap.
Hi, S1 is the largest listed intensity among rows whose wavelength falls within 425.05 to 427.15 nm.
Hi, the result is 12.37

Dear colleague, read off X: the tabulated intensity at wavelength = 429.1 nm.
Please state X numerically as 10.91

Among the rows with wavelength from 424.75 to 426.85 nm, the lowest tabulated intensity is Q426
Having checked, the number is 10.43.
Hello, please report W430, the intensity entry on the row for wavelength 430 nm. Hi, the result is 12.03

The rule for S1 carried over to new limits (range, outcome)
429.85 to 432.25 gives 12.03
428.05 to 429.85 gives 11.69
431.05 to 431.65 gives 11.87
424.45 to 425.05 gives 11.94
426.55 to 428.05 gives 11.95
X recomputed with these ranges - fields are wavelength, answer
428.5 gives 11.6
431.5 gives 11.87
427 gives 11.74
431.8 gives 11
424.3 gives 10.75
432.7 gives 11.65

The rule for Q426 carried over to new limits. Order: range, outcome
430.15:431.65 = 10.84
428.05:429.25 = 10.91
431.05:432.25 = 10.99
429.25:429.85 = 10.56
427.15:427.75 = 10.65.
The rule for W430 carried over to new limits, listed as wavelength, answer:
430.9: 10.84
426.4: 12.37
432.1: 11.16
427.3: 10.65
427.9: 11.95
